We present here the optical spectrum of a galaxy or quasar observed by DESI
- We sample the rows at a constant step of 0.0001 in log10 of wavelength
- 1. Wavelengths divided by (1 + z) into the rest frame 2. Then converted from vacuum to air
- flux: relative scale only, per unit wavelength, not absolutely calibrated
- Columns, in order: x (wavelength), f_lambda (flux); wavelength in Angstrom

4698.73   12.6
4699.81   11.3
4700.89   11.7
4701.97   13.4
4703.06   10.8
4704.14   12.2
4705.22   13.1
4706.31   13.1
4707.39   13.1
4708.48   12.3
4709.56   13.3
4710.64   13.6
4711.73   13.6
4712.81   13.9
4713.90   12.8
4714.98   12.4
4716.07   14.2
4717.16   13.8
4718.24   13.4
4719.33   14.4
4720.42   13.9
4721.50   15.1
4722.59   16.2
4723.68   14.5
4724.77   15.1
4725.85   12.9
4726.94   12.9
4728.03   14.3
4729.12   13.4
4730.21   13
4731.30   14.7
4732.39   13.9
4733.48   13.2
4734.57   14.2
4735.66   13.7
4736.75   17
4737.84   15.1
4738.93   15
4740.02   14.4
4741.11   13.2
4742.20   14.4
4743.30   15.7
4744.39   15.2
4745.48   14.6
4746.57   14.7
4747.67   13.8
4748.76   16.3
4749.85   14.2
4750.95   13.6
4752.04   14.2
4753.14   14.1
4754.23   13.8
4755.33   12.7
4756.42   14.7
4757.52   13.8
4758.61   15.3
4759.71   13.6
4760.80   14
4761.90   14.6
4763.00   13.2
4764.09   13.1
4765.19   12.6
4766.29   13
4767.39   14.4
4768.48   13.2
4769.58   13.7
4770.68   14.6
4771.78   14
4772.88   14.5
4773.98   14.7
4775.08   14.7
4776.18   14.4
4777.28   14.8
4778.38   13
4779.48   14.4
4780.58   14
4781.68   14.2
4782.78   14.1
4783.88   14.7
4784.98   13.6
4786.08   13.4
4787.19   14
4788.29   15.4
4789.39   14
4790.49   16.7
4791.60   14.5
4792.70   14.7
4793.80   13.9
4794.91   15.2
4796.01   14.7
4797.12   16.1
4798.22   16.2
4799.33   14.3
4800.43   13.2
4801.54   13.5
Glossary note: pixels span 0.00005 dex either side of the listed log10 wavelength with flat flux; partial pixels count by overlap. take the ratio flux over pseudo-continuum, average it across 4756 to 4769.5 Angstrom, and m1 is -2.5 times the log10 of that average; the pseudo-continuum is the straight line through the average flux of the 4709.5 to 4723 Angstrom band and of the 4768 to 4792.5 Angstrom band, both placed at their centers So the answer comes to 0.03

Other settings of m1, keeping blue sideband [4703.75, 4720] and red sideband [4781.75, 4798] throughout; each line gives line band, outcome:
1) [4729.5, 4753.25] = -0.05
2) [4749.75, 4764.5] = 0.01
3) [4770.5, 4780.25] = 0.01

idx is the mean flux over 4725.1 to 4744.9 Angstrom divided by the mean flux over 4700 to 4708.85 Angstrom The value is 1.1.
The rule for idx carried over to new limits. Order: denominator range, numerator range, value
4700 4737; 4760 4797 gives 1.05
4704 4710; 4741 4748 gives 1.13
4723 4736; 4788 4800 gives 1.09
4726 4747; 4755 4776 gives 0.97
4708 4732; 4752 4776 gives 1.01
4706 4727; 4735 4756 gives 1.06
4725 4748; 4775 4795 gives 1.01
